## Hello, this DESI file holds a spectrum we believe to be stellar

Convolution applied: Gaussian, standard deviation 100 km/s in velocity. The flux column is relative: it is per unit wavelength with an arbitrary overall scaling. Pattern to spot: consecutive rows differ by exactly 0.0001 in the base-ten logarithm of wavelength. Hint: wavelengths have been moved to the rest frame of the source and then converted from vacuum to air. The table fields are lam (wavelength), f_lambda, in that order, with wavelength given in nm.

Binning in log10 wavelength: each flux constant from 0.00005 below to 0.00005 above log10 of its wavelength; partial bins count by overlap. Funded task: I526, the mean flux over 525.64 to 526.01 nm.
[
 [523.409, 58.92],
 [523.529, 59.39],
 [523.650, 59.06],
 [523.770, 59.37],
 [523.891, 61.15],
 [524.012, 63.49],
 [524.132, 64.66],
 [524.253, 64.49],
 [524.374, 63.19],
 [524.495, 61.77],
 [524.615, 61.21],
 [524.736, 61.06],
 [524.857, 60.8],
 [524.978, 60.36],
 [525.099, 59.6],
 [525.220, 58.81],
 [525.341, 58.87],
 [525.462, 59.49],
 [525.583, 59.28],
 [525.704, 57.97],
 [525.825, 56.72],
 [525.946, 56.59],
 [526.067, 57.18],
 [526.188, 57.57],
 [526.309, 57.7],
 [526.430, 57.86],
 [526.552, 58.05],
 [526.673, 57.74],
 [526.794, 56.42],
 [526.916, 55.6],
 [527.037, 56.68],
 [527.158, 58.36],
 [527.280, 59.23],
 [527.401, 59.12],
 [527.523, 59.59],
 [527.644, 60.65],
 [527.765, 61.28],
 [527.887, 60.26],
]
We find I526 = 57.2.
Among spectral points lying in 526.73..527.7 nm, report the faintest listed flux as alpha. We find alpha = 55.6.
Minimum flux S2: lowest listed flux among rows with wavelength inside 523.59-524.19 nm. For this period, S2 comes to 59.06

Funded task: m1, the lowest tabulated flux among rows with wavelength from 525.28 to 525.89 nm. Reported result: 56.72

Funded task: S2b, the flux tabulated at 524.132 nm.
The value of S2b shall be 64.66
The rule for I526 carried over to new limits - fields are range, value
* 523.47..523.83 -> 59.3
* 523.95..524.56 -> 63.5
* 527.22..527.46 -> 59.3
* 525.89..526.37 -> 57.3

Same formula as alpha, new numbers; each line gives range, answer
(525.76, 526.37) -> 56.59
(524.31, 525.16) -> 59.6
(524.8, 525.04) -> 60.36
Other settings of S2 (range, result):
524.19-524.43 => 63.19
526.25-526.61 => 57.7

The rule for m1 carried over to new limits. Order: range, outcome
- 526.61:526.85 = 56.42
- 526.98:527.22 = 56.68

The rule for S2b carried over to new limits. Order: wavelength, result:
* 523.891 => 61.15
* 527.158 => 58.36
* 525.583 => 59.28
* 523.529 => 59.39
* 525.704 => 57.97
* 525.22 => 58.81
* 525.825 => 56.72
